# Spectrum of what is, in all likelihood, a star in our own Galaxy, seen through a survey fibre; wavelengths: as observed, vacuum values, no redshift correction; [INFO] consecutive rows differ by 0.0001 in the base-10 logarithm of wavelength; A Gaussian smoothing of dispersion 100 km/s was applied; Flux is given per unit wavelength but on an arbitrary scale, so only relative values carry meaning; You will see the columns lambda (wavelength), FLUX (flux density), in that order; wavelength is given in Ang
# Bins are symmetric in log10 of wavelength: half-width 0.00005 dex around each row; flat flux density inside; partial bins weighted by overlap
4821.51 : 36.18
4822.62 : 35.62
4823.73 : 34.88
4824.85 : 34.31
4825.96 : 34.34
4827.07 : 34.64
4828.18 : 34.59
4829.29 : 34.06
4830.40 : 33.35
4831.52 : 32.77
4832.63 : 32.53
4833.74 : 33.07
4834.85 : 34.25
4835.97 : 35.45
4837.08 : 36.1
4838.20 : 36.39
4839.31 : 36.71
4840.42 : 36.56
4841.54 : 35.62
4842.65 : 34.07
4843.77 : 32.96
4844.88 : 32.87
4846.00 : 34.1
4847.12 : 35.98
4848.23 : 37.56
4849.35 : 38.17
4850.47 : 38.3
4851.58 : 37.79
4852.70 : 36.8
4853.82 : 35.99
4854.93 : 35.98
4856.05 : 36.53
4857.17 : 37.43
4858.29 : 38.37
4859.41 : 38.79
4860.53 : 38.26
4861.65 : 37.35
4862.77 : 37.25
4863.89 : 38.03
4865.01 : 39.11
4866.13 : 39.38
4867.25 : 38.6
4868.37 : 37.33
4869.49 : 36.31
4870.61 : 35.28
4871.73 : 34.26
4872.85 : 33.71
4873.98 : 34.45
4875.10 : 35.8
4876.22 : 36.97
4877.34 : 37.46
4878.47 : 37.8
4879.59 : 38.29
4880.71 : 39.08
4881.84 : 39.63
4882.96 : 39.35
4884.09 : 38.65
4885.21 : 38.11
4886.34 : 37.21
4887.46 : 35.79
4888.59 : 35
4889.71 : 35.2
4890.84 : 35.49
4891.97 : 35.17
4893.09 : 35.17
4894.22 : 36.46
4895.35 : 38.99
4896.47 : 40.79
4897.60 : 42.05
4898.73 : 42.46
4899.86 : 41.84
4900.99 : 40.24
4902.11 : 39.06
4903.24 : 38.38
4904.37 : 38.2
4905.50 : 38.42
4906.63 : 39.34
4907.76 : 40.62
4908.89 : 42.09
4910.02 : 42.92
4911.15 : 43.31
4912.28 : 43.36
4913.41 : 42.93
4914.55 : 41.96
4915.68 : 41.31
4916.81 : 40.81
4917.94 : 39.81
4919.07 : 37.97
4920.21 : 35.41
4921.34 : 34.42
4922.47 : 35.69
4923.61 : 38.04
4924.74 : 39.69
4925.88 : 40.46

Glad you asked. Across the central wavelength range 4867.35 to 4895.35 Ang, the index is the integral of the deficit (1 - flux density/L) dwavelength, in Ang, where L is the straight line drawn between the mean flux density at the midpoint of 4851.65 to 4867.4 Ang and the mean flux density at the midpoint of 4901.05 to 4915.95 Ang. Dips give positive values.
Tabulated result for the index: 1.75 Ang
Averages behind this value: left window 37.7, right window 40.9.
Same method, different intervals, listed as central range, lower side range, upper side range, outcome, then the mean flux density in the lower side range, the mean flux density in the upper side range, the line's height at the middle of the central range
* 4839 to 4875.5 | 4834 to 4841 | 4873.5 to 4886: 0.2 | 35.8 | 37.8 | 36.7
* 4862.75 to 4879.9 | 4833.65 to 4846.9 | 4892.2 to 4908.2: 0.2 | 34.9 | 39.3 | 37.2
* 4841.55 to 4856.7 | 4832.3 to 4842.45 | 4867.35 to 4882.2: -0.1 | 35.2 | 36.7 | 35.7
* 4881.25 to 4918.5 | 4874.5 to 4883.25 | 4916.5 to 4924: -1.7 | 38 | 37.3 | 37.7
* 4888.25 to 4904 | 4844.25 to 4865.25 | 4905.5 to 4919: 0.7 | 37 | 41.4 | 40.2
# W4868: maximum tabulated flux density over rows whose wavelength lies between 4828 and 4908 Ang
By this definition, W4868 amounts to 42.46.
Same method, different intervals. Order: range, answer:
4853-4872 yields 39.38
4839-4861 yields 38.79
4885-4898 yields 42.05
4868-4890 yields 39.63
